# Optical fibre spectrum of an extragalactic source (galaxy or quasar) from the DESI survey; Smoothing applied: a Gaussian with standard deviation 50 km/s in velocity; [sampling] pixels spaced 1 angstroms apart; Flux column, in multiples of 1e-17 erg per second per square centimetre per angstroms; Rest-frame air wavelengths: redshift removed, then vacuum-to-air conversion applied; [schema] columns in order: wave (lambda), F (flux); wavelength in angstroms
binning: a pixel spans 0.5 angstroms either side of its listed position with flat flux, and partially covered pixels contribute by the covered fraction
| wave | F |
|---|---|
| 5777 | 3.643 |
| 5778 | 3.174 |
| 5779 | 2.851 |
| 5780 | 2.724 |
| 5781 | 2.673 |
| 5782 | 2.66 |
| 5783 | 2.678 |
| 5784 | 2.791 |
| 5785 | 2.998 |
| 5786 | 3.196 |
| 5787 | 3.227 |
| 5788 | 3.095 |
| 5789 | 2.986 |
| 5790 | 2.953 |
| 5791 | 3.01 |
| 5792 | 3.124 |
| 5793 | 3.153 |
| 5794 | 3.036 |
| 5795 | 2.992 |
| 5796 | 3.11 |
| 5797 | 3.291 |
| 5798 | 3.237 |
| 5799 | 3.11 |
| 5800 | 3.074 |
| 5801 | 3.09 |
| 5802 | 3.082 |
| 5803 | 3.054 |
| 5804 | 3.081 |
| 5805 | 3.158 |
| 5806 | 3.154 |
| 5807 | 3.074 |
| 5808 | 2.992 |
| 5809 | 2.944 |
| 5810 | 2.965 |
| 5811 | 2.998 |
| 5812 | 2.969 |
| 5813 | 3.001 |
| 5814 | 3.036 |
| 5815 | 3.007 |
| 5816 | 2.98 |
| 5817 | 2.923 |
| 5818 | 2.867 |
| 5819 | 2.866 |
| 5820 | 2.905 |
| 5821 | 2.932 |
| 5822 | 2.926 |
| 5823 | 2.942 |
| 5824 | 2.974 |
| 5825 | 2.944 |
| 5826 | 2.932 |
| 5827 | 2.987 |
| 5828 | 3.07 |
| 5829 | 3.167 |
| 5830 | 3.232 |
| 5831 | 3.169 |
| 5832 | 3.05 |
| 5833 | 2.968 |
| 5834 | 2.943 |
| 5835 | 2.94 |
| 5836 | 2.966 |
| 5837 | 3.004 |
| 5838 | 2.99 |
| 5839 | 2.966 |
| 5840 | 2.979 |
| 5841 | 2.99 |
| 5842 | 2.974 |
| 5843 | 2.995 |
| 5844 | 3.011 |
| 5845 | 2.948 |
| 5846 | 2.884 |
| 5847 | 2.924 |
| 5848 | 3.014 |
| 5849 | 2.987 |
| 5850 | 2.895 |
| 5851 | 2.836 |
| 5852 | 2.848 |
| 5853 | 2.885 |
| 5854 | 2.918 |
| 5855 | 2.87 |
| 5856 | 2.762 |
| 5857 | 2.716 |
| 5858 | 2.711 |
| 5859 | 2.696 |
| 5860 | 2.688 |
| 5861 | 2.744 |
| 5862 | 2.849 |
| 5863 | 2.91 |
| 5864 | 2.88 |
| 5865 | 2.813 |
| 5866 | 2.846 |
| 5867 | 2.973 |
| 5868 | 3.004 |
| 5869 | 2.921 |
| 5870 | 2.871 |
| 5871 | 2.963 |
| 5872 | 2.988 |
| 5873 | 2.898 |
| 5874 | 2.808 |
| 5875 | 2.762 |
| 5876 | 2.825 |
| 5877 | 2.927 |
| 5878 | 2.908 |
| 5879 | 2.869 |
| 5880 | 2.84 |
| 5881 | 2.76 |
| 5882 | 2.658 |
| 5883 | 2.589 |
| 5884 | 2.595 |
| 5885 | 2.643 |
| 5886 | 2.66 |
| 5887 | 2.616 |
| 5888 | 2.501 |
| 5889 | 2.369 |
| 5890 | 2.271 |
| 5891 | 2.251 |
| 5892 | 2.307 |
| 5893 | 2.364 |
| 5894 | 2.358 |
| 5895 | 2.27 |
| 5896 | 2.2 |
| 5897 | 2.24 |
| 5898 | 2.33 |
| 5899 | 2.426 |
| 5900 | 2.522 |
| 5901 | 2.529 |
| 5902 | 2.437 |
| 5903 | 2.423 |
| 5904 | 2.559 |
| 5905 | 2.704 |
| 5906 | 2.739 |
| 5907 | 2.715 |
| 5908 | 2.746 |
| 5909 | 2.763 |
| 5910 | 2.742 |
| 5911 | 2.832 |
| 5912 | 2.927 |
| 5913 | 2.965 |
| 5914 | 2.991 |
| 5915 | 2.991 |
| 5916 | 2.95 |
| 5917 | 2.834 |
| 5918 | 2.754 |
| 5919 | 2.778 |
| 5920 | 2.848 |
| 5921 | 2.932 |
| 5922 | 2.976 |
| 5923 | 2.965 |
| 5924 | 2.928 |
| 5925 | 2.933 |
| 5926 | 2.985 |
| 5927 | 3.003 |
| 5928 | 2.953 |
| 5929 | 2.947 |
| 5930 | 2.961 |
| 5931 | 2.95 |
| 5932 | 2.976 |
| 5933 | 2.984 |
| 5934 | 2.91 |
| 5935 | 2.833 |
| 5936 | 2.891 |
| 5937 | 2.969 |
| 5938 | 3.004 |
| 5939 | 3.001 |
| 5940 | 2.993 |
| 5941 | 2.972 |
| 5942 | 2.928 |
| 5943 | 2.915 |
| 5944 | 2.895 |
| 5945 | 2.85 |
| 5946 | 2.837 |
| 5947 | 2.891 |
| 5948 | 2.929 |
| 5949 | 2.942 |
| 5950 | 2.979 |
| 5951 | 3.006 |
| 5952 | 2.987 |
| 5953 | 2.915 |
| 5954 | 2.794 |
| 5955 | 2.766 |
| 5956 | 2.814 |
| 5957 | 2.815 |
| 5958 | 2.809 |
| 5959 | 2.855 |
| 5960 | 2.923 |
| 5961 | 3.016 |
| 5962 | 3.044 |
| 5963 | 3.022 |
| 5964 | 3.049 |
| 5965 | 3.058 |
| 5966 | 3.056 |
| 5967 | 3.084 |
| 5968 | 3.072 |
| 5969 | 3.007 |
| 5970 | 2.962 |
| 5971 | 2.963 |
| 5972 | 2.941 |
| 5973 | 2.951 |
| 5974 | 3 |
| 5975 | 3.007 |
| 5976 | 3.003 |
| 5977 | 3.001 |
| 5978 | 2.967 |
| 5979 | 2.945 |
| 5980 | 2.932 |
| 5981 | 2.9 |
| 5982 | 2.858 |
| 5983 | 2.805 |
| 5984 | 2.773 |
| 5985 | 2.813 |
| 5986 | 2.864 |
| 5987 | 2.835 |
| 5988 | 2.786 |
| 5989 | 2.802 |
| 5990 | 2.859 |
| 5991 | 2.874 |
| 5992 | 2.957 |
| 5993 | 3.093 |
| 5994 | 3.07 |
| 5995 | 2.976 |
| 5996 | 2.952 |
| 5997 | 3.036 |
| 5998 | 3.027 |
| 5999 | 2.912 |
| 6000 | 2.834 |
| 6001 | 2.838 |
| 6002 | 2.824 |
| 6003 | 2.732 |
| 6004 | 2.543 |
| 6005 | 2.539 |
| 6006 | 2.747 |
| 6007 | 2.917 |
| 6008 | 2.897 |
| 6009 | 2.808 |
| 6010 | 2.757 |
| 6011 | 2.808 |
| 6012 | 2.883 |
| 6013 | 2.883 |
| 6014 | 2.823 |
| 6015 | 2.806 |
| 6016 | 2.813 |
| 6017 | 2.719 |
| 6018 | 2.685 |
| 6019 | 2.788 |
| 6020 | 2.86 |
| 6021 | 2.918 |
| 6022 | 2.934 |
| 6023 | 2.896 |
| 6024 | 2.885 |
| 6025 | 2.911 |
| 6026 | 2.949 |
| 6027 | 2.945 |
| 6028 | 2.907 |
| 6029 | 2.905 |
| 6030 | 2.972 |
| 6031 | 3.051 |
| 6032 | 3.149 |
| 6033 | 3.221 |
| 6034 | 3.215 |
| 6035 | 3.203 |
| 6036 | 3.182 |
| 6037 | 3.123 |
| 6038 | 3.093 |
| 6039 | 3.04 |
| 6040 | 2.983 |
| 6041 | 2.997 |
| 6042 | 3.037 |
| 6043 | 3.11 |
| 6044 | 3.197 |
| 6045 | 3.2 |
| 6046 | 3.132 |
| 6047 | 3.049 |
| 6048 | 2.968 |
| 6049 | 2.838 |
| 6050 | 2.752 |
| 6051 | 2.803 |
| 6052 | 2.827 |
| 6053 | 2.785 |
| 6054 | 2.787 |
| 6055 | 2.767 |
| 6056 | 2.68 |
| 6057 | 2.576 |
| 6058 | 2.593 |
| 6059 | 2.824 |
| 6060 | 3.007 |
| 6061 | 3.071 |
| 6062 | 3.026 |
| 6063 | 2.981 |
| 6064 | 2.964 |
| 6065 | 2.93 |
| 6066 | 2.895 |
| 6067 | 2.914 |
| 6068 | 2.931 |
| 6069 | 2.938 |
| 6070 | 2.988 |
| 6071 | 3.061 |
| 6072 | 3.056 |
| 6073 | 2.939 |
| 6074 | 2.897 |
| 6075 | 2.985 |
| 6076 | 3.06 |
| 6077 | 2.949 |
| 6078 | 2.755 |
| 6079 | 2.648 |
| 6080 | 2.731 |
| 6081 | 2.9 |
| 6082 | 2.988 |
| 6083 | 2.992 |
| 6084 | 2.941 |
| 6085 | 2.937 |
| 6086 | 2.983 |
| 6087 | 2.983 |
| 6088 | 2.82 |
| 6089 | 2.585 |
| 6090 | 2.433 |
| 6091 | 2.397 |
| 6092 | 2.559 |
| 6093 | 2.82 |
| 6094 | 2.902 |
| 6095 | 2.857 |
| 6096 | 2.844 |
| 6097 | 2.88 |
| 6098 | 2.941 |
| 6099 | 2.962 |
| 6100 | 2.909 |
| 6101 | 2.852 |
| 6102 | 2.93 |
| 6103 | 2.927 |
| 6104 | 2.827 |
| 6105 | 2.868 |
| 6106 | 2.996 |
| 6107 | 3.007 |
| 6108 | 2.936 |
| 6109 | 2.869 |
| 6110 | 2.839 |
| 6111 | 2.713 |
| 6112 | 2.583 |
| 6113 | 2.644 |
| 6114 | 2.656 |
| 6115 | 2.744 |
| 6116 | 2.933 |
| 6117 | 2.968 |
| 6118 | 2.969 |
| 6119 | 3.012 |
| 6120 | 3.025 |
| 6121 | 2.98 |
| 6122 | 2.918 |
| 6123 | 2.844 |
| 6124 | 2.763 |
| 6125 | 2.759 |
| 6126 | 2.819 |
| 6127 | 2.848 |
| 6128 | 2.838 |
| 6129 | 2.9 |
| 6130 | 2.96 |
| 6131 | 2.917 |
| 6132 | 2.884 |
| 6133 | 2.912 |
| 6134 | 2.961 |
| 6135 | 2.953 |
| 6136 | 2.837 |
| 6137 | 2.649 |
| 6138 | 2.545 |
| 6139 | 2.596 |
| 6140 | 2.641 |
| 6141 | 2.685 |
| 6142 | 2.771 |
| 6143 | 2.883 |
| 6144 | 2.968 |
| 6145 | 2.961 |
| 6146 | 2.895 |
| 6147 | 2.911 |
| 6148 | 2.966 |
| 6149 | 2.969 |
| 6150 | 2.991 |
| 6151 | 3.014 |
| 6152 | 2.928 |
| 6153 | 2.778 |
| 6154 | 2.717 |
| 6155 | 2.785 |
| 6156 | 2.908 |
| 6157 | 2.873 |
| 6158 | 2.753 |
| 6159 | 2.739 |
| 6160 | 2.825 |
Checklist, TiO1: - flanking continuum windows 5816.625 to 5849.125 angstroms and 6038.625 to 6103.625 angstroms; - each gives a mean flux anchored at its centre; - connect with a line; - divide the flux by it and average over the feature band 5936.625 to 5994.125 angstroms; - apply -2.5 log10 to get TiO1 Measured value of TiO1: 0.00 mag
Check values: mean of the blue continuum 2.98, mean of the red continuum 2.89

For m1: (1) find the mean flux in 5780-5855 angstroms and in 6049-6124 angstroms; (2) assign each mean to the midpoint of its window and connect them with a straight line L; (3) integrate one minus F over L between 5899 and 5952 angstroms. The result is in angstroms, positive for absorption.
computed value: 1.4 angstroms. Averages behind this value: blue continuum 2.99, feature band 2.86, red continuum 2.86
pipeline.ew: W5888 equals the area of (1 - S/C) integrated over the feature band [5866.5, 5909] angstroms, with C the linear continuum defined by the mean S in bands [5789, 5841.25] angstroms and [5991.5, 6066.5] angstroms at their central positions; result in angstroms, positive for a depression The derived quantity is 5.1 angstroms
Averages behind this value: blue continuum 3.02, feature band 2.63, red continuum 2.92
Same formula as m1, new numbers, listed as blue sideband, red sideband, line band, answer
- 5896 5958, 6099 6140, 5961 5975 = -0.9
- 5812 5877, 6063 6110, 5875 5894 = 2.0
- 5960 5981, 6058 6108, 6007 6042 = 0.0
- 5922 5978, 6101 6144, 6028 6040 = -0.8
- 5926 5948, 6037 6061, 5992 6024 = 0.8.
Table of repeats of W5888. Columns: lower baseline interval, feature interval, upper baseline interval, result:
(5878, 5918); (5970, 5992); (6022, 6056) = -0.5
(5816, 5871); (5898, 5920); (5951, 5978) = 1.7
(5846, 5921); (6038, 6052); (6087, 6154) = -1.0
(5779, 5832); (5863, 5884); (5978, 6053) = 0.9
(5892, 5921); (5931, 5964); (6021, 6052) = -2.0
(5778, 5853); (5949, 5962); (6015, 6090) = 0.3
